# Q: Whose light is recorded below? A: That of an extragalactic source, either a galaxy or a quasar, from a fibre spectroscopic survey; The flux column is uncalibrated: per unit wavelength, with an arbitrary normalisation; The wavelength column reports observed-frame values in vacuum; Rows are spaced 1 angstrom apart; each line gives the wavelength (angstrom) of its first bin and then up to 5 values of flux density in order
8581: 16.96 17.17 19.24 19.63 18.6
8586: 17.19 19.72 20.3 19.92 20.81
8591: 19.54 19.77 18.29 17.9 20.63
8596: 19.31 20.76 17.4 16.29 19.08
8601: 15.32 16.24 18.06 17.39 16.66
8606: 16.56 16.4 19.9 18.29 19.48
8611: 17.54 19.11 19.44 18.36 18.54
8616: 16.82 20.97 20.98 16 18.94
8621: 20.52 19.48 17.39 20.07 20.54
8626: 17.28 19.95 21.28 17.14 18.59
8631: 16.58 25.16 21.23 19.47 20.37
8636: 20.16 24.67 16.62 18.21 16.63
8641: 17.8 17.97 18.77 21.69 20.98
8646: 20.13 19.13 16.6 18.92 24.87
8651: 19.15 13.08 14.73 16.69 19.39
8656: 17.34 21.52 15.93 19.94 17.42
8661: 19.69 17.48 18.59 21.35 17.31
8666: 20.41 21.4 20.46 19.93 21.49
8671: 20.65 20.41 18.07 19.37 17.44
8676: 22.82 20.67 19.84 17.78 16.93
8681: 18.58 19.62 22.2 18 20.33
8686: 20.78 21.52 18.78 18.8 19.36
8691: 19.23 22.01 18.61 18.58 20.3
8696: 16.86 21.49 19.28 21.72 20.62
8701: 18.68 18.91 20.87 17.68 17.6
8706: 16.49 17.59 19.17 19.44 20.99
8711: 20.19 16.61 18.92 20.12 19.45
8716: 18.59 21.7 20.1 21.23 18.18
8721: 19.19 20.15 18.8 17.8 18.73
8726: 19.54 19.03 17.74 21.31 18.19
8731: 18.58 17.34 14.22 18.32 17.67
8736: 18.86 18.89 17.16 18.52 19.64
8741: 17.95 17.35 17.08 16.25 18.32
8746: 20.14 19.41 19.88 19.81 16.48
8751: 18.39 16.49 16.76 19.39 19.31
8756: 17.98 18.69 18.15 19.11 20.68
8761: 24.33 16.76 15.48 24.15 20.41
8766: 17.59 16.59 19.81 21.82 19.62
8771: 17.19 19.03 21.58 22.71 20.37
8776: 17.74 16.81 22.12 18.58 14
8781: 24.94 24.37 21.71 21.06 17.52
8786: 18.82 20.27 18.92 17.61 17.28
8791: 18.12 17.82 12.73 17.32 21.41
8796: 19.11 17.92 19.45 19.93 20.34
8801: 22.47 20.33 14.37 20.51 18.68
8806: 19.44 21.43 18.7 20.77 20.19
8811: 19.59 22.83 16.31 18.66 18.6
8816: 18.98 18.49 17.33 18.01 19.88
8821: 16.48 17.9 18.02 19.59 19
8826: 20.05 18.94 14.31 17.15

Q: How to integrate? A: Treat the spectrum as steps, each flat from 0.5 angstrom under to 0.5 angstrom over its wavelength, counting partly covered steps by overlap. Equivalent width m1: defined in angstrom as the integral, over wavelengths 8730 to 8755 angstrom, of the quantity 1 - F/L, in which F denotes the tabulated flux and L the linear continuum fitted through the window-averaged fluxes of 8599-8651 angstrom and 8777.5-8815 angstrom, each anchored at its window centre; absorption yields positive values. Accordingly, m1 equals 1.5 angstrom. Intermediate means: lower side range 19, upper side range 19.3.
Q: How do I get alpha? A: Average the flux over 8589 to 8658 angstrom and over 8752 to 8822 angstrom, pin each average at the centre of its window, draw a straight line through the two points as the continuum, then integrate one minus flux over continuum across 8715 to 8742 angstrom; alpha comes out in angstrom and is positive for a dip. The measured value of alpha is 0.5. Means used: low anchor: 18.8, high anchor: 19.2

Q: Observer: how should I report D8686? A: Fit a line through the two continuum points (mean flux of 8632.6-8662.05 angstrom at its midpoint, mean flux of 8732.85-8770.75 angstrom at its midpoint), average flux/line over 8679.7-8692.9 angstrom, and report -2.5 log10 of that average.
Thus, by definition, -0.05 mag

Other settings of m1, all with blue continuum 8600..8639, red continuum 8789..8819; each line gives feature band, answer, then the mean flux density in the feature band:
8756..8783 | -1.18 angstrom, 19.7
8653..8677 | -0.51 angstrom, 19.3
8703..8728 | -0.23 angstrom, 19.1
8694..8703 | -0.40 angstrom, 19.7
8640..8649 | -0.05 angstrom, 19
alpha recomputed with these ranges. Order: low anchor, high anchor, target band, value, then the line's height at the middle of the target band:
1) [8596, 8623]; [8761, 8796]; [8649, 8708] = -1.85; 18.7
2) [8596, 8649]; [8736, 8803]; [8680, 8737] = -0.68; 18.9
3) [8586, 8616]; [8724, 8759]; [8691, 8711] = -1.08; 18.3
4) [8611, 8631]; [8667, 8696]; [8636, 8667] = 0.78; 19.3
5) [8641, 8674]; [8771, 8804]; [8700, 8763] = 1.56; 19.2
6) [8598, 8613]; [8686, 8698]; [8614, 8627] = -0.71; 18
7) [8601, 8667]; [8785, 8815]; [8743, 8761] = 0.26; 18.9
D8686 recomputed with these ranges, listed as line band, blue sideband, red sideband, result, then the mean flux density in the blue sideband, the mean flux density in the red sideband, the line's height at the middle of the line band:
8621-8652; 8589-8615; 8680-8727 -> -0.043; 18.4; 19.4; 18.7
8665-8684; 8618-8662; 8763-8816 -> -0.037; 19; 19.4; 19.1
